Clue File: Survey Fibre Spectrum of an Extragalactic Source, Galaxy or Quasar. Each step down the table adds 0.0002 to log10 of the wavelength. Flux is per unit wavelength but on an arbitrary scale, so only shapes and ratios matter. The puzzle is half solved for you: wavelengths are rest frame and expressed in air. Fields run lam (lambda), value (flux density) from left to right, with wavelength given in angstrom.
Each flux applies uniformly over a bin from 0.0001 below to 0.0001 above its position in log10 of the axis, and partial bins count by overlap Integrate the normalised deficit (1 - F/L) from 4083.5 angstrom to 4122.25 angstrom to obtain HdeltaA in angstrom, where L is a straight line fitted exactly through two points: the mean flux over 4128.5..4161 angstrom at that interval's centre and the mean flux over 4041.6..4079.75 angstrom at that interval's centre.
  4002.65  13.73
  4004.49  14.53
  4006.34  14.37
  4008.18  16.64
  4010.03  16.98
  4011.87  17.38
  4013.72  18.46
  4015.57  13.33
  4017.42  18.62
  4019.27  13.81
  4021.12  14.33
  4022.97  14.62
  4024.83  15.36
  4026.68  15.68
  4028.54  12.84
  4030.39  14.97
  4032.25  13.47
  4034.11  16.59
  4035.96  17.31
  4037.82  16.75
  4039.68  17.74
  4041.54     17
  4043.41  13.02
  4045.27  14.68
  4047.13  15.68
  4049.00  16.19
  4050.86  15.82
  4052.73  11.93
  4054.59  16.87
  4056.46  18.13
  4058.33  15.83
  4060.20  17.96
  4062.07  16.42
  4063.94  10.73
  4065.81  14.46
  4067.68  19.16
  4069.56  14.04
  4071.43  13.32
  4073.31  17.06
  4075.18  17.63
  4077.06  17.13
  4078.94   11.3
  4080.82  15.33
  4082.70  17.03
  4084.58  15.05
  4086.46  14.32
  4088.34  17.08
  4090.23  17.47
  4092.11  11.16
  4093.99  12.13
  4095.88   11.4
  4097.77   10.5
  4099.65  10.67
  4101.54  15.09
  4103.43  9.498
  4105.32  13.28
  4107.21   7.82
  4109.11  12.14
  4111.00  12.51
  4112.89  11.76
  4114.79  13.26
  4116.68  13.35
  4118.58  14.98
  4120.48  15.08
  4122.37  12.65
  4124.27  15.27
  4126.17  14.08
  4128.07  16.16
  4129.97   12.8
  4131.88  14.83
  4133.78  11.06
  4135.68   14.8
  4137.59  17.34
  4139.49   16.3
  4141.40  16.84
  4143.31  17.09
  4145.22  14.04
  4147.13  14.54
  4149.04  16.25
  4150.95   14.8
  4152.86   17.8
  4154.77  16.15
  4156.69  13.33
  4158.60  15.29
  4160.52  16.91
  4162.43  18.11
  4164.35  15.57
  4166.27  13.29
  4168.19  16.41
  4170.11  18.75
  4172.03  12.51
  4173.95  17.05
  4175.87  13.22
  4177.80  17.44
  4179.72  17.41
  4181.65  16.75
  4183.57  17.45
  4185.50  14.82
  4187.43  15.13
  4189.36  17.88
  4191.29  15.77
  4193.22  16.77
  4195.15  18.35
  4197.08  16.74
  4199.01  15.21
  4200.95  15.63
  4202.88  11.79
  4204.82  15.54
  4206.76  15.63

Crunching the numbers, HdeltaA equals 6.1 angstrom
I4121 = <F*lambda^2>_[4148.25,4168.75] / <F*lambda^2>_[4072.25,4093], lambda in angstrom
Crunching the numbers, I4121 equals 1.06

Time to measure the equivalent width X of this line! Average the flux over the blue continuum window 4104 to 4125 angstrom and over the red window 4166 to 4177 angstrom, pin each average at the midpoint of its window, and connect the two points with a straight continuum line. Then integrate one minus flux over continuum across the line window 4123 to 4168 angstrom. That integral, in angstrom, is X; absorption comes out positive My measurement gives -3.6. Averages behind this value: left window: 12.8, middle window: 15.3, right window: 15.4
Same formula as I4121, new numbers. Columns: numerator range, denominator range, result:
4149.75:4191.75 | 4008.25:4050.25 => 1.09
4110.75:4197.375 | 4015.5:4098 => 1.07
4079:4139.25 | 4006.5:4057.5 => 0.90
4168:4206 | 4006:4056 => 1.11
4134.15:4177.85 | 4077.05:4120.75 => 1.23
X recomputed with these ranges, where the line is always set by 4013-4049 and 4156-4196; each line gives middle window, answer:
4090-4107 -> 4.1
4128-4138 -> 1.1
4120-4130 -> 0.9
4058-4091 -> 0.1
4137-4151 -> 0.0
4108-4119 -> 2.1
